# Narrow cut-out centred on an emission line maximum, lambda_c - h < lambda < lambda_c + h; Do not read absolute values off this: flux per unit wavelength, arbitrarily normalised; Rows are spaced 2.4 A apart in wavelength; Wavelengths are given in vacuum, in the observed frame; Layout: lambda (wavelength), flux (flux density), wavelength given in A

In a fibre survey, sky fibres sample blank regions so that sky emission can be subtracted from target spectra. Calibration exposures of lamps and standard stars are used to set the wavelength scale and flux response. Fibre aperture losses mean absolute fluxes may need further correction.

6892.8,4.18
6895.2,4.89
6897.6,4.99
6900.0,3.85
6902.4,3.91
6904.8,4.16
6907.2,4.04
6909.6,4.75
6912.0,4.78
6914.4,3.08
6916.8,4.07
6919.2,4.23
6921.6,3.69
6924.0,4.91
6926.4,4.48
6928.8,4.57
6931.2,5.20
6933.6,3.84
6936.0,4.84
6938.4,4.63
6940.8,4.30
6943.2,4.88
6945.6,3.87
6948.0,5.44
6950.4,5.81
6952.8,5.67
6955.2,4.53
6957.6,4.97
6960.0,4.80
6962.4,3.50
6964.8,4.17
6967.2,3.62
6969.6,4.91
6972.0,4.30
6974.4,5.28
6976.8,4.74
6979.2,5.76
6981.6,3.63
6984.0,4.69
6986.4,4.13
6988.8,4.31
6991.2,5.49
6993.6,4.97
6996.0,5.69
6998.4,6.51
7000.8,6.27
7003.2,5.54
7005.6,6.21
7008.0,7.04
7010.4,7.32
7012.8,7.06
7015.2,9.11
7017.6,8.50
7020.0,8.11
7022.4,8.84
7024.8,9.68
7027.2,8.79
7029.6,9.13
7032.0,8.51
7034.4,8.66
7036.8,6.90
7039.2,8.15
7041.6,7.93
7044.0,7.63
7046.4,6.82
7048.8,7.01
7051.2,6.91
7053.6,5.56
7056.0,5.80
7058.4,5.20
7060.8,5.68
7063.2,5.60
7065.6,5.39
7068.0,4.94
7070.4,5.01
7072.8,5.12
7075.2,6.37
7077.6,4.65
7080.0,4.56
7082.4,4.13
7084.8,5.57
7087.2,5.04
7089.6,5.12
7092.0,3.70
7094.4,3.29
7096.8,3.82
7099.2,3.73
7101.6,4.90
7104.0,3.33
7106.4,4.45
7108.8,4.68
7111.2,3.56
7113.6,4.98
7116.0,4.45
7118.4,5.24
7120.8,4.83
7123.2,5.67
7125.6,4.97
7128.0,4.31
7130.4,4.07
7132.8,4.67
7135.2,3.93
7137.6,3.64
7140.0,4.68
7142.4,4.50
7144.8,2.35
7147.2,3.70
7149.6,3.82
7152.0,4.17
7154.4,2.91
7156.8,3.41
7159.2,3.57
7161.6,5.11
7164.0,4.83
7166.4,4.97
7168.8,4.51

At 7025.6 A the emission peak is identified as Mg II 2798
